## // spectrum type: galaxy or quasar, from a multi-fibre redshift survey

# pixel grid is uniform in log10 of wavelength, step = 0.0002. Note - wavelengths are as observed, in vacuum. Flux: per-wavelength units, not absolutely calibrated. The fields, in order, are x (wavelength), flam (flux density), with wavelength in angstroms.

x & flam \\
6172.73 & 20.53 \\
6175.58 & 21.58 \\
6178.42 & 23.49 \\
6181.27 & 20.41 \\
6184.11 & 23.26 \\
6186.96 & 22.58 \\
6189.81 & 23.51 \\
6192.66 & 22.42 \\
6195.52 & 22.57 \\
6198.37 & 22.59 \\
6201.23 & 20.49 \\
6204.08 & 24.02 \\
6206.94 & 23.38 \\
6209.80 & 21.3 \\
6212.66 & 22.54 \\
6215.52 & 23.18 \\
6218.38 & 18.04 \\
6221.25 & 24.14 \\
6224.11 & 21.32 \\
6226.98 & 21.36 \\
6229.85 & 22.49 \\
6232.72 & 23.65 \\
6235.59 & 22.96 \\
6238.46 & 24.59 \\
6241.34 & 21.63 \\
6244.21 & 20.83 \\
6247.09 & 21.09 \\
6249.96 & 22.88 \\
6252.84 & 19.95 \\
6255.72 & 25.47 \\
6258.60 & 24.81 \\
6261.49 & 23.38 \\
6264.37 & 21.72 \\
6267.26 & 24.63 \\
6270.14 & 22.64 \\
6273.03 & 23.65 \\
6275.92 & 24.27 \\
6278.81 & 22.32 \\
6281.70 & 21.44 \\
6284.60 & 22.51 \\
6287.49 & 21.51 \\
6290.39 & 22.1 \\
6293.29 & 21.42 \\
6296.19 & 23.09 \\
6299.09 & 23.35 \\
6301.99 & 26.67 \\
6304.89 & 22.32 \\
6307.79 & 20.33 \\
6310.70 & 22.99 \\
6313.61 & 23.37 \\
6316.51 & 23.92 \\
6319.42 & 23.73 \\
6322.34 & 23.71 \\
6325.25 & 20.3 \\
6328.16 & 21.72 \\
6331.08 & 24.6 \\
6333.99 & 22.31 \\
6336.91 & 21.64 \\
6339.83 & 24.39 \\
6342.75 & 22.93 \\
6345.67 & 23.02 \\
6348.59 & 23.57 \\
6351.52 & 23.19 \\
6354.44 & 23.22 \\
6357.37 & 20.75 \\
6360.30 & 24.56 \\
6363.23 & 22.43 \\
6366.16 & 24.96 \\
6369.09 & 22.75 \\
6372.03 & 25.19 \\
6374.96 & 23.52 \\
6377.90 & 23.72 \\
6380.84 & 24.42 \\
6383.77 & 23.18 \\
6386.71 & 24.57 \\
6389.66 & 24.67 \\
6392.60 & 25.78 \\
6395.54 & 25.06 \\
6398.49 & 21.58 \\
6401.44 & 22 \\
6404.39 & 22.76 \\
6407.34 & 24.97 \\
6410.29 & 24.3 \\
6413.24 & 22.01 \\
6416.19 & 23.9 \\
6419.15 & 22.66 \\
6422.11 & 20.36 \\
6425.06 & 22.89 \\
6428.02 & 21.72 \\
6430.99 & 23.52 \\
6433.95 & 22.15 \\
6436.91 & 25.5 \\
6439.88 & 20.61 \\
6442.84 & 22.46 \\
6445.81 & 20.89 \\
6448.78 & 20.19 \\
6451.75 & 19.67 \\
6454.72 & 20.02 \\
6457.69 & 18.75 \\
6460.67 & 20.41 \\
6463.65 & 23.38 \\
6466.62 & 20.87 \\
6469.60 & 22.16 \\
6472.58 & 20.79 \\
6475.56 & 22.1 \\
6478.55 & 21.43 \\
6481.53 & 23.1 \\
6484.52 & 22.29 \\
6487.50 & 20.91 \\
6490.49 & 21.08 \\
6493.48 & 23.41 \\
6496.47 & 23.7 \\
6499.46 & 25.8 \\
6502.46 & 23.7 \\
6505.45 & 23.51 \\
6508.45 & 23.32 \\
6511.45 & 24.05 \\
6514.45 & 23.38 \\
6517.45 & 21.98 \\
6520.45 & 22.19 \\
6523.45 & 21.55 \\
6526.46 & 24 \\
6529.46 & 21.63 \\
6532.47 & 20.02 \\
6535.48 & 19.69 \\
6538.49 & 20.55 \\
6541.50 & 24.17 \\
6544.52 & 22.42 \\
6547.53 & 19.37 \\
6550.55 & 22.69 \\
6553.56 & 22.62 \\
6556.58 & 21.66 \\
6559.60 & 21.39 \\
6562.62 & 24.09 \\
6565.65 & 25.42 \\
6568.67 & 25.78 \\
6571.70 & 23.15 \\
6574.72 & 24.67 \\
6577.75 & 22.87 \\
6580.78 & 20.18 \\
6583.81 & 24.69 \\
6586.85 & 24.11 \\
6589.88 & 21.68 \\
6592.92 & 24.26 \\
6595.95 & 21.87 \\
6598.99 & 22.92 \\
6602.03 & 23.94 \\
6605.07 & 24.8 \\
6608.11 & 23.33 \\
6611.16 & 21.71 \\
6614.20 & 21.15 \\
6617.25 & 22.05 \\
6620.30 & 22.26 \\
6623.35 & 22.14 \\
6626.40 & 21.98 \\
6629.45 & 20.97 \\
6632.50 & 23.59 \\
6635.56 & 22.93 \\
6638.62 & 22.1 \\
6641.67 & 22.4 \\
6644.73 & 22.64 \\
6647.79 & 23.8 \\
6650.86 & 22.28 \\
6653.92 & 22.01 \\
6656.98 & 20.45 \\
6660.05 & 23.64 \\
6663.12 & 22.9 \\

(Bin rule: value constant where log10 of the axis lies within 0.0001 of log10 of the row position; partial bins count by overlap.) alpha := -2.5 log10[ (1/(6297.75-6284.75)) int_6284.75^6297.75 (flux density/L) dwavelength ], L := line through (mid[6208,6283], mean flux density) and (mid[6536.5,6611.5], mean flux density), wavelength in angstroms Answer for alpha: 0.03 mag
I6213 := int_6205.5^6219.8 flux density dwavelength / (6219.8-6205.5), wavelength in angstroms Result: 21.7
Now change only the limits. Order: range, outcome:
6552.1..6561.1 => 21.9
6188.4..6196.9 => 22.8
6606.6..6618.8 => 22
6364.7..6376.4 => 24.1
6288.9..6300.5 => 22.5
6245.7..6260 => 22.9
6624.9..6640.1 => 22.3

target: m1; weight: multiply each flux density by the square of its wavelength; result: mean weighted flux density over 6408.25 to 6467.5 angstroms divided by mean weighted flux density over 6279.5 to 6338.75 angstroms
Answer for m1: 1.00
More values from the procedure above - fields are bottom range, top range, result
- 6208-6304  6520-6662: 1.11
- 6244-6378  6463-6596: 1.05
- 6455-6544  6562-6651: 1.07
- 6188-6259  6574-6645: 1.14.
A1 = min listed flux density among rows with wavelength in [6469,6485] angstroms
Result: 20.79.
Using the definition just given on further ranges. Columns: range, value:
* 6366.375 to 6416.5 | 21.58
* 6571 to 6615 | 20.18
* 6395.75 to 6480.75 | 18.75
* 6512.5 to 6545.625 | 19.69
